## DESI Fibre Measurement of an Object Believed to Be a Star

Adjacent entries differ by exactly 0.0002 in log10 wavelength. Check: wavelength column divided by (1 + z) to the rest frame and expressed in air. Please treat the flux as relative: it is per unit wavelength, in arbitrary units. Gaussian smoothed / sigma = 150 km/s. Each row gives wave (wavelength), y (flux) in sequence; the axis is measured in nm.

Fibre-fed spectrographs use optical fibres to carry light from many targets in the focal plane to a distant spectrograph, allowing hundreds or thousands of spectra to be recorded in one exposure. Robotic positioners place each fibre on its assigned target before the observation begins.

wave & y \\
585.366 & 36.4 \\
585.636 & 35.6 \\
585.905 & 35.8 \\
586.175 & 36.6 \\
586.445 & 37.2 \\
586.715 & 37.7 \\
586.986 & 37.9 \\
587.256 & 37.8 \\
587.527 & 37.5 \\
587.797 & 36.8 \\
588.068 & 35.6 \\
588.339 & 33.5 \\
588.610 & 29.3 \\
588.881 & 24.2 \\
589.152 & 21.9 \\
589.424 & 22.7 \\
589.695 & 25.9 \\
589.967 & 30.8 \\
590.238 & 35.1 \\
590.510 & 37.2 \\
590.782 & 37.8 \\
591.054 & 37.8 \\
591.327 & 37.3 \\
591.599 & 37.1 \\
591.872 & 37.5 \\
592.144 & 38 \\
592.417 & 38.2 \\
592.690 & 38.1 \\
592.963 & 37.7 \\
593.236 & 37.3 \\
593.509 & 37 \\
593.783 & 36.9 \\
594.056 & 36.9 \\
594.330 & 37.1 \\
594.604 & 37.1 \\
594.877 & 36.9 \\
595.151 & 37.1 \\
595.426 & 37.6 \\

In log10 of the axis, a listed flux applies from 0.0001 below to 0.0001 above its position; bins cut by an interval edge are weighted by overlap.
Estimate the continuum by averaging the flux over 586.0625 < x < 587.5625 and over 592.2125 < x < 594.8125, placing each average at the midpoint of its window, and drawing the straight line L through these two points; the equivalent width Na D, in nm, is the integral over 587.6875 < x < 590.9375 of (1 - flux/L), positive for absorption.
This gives 0.57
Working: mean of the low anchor 37.4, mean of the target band 30.9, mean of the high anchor 37.4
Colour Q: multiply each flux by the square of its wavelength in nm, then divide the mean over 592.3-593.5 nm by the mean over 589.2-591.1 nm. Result 1.20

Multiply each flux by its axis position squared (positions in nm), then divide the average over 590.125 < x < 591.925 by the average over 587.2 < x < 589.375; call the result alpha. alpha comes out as 1.19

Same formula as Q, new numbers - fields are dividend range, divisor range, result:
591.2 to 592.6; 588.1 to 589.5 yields 1.40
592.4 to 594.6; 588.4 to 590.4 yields 1.38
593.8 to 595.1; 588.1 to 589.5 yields 1.39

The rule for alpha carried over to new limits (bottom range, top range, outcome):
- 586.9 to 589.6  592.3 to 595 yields 1.21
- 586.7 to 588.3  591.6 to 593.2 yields 1.04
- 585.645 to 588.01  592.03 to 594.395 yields 1.03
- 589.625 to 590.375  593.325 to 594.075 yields 1.21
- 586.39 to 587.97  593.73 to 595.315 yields 1.01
